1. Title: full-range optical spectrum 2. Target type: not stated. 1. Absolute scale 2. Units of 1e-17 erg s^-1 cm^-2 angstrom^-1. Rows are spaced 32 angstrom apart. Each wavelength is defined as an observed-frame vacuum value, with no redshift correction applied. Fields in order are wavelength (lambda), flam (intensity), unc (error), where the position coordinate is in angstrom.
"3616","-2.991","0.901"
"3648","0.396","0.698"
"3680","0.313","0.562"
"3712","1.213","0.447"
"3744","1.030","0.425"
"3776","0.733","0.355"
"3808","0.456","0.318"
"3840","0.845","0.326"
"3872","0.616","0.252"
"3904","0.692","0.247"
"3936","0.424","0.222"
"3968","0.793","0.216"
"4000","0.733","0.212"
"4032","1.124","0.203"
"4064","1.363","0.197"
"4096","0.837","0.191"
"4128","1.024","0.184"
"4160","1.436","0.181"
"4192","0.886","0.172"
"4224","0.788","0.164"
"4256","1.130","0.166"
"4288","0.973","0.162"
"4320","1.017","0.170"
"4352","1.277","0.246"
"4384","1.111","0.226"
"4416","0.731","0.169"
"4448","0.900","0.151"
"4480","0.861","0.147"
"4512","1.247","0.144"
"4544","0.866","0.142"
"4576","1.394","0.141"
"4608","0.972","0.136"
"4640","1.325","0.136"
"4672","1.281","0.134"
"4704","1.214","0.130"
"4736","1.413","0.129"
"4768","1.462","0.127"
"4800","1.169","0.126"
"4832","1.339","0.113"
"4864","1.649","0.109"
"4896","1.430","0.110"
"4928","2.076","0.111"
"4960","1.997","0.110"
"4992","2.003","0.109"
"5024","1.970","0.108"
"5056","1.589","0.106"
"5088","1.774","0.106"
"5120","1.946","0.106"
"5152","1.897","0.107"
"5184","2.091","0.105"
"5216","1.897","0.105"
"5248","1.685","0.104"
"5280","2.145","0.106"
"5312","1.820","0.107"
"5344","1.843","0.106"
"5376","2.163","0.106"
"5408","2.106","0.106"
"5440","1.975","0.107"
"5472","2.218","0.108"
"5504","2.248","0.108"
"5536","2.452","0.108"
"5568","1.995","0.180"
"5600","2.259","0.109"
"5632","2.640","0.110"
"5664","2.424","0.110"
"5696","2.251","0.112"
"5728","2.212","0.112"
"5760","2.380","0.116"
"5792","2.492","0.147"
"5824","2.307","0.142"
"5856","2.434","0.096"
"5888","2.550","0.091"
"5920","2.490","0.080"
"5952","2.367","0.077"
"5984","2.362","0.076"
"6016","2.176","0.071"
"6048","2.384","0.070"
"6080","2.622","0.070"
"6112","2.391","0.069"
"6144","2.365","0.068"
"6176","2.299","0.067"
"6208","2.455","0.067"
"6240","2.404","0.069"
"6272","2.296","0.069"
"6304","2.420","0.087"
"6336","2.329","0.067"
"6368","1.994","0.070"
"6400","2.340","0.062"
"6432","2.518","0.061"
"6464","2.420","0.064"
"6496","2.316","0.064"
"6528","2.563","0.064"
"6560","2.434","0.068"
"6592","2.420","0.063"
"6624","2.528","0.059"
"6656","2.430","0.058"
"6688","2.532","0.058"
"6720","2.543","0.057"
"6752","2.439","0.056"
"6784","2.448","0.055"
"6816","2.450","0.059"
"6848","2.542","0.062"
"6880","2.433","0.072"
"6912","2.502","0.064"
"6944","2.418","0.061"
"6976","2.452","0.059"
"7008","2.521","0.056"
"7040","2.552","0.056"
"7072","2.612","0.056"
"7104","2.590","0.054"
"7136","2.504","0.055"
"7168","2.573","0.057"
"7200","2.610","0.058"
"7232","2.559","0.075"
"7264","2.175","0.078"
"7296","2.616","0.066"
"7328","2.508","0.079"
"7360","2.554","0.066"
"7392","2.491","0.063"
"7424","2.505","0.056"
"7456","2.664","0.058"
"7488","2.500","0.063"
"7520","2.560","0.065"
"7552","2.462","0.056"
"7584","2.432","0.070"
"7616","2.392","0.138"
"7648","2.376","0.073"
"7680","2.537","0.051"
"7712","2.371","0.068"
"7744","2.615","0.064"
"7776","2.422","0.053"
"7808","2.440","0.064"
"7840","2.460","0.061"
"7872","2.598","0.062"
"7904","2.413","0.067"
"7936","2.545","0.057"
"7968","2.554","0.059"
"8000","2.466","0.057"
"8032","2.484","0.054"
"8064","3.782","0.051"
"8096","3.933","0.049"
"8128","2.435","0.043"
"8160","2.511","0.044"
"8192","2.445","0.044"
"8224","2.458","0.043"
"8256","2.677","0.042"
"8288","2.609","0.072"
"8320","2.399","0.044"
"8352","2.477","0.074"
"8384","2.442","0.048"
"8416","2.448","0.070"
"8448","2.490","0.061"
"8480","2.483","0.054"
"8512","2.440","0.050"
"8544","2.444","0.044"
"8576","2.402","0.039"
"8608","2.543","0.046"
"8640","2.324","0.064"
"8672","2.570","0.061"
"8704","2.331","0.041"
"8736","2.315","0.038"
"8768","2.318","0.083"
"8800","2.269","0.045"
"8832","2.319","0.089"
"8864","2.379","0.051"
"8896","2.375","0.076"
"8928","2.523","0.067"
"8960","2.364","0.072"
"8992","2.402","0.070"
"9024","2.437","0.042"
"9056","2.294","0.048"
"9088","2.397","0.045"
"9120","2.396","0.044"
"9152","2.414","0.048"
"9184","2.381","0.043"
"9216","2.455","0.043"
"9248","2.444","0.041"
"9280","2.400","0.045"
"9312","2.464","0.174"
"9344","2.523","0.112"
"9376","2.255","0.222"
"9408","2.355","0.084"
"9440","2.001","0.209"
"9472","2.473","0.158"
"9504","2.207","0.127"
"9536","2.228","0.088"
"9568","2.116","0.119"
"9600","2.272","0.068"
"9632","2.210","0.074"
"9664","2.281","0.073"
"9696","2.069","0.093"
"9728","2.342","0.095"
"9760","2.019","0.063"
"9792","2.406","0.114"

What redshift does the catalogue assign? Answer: 0.231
